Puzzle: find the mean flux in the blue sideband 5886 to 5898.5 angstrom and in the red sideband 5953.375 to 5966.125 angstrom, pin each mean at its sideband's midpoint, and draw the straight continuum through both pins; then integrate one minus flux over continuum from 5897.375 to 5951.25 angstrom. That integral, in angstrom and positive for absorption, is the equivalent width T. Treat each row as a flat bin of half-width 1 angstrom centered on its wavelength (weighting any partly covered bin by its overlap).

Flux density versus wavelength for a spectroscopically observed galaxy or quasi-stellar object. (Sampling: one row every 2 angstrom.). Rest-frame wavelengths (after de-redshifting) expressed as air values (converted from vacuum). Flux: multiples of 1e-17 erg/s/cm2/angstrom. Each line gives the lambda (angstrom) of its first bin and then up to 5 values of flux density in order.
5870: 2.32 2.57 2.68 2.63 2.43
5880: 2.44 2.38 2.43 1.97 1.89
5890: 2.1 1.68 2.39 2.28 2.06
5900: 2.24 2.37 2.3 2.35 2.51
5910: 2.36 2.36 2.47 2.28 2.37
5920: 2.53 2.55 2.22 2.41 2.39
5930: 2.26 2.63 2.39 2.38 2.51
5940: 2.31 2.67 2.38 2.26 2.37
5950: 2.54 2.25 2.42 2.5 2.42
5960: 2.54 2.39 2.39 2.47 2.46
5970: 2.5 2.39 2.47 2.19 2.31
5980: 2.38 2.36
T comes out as -3.6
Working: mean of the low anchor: 2.06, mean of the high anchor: 2.45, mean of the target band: 2.39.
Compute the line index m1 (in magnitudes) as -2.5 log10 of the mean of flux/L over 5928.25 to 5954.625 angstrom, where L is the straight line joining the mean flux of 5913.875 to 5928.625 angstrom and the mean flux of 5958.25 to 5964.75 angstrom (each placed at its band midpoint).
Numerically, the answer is 0.00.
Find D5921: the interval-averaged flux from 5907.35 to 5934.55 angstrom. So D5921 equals 2.41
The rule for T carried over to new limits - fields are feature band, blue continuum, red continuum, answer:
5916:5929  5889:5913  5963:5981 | -0.61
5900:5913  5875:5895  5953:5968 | -0.39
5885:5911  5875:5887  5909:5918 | 1.98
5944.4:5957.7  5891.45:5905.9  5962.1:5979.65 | -0.25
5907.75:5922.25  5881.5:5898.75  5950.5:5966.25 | -1.20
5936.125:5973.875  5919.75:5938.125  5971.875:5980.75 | -0.86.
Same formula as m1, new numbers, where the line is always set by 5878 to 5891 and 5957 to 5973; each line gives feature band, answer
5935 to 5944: -0.038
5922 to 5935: -0.025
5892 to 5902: 0.027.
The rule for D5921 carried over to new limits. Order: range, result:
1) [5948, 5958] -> 2.42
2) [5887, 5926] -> 2.28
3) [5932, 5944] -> 2.46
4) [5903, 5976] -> 2.41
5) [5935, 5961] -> 2.43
